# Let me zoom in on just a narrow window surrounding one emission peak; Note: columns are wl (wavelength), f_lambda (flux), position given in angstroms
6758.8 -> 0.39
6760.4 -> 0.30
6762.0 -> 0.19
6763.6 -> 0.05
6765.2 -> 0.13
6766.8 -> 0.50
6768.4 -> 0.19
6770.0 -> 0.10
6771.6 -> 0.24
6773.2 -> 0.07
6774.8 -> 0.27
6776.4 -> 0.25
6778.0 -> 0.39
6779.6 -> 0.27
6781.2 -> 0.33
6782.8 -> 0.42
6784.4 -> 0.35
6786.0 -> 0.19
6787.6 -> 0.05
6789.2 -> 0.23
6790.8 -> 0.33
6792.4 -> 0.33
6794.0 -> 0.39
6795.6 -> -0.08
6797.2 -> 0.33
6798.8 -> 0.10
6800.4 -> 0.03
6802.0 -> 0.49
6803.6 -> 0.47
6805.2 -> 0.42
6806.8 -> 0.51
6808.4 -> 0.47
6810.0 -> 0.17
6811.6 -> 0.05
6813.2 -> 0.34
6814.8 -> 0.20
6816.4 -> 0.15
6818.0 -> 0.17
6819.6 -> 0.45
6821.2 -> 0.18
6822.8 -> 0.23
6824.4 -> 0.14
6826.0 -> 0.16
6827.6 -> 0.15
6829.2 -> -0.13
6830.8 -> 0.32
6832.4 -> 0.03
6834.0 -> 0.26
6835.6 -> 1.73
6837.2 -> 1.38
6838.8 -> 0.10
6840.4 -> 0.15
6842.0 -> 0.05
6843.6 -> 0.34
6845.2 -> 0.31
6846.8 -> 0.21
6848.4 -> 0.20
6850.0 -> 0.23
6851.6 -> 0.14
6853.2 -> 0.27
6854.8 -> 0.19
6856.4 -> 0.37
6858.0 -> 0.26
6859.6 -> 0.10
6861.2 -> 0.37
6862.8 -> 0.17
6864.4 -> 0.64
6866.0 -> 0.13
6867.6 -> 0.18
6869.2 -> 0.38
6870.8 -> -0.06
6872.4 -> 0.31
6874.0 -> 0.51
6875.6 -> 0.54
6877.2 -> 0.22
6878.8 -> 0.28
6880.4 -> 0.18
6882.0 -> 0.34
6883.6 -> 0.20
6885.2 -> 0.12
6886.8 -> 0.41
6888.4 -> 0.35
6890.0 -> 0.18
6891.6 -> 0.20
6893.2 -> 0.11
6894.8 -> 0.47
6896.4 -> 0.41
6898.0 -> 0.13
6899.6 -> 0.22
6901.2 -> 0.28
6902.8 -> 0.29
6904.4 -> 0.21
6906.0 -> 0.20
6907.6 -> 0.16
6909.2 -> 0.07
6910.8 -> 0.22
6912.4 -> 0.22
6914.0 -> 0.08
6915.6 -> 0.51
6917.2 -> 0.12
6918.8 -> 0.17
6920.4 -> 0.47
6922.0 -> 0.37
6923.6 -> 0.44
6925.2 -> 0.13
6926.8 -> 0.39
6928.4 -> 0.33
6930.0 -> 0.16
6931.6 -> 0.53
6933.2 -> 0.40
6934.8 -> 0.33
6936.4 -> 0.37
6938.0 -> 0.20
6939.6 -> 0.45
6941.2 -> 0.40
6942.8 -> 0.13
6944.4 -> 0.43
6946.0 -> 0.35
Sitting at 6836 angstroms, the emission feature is H-alpha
